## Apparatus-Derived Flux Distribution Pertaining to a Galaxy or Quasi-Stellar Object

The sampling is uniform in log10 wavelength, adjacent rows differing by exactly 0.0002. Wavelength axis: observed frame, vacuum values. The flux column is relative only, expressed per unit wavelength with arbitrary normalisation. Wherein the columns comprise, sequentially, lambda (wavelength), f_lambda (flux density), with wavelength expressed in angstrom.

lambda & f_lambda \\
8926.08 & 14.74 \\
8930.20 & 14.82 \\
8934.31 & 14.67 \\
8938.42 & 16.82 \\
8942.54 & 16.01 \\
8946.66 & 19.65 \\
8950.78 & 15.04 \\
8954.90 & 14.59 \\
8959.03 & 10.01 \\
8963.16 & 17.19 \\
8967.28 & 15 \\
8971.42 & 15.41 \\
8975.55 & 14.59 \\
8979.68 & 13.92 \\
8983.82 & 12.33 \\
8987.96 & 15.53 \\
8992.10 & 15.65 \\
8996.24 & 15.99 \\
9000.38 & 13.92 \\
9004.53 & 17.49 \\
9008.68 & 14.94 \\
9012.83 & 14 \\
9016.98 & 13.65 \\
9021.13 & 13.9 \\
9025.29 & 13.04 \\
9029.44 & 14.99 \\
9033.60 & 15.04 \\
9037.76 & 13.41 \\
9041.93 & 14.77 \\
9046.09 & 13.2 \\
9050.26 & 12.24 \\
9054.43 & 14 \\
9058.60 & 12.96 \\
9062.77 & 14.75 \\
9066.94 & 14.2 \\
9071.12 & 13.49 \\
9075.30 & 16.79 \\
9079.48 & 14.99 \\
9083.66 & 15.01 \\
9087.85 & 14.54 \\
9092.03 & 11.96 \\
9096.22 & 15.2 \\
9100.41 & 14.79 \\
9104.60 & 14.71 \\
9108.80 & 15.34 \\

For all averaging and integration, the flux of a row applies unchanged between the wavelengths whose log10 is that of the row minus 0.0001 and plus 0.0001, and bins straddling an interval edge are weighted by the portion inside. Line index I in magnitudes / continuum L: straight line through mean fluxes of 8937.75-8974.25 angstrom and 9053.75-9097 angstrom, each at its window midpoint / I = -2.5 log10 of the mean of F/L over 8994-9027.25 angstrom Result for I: 0.02 mag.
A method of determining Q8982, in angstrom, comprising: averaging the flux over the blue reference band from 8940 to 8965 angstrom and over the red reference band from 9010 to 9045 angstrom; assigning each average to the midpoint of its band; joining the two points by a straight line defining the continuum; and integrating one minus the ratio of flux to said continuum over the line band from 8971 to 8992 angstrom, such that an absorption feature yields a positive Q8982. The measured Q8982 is 0.7 angstrom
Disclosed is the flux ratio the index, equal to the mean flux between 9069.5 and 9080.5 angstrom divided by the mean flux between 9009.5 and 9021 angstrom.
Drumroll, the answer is 1.1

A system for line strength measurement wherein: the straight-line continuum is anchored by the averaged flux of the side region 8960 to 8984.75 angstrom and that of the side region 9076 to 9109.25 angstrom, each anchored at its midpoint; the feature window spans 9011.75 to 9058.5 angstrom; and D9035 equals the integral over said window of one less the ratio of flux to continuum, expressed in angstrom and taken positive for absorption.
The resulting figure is 2.66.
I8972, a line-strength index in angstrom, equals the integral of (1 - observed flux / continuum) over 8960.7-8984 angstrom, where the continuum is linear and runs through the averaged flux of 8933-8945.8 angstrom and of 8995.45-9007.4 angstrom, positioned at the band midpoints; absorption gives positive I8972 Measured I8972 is 1.64 angstrom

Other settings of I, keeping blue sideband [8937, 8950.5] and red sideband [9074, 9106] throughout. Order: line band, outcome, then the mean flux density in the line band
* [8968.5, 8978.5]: 0.12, 14.9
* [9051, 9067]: 0.11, 13.8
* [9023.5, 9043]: 0.10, 14.2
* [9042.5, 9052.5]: 0.18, 13.1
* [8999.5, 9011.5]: 0.04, 15.5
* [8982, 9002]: 0.11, 14.7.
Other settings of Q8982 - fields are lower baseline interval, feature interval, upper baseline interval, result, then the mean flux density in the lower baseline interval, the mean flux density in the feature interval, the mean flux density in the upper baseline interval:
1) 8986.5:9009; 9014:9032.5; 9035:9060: 0.72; 15.6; 14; 13.5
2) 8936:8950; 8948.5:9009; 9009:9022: 2.99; 17.2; 14.8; 14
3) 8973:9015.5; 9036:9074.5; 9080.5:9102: 1.94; 14.8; 13.8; 14.3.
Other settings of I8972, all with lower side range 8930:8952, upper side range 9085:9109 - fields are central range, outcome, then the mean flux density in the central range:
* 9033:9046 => 0.8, 14.1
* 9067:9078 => -0.2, 15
